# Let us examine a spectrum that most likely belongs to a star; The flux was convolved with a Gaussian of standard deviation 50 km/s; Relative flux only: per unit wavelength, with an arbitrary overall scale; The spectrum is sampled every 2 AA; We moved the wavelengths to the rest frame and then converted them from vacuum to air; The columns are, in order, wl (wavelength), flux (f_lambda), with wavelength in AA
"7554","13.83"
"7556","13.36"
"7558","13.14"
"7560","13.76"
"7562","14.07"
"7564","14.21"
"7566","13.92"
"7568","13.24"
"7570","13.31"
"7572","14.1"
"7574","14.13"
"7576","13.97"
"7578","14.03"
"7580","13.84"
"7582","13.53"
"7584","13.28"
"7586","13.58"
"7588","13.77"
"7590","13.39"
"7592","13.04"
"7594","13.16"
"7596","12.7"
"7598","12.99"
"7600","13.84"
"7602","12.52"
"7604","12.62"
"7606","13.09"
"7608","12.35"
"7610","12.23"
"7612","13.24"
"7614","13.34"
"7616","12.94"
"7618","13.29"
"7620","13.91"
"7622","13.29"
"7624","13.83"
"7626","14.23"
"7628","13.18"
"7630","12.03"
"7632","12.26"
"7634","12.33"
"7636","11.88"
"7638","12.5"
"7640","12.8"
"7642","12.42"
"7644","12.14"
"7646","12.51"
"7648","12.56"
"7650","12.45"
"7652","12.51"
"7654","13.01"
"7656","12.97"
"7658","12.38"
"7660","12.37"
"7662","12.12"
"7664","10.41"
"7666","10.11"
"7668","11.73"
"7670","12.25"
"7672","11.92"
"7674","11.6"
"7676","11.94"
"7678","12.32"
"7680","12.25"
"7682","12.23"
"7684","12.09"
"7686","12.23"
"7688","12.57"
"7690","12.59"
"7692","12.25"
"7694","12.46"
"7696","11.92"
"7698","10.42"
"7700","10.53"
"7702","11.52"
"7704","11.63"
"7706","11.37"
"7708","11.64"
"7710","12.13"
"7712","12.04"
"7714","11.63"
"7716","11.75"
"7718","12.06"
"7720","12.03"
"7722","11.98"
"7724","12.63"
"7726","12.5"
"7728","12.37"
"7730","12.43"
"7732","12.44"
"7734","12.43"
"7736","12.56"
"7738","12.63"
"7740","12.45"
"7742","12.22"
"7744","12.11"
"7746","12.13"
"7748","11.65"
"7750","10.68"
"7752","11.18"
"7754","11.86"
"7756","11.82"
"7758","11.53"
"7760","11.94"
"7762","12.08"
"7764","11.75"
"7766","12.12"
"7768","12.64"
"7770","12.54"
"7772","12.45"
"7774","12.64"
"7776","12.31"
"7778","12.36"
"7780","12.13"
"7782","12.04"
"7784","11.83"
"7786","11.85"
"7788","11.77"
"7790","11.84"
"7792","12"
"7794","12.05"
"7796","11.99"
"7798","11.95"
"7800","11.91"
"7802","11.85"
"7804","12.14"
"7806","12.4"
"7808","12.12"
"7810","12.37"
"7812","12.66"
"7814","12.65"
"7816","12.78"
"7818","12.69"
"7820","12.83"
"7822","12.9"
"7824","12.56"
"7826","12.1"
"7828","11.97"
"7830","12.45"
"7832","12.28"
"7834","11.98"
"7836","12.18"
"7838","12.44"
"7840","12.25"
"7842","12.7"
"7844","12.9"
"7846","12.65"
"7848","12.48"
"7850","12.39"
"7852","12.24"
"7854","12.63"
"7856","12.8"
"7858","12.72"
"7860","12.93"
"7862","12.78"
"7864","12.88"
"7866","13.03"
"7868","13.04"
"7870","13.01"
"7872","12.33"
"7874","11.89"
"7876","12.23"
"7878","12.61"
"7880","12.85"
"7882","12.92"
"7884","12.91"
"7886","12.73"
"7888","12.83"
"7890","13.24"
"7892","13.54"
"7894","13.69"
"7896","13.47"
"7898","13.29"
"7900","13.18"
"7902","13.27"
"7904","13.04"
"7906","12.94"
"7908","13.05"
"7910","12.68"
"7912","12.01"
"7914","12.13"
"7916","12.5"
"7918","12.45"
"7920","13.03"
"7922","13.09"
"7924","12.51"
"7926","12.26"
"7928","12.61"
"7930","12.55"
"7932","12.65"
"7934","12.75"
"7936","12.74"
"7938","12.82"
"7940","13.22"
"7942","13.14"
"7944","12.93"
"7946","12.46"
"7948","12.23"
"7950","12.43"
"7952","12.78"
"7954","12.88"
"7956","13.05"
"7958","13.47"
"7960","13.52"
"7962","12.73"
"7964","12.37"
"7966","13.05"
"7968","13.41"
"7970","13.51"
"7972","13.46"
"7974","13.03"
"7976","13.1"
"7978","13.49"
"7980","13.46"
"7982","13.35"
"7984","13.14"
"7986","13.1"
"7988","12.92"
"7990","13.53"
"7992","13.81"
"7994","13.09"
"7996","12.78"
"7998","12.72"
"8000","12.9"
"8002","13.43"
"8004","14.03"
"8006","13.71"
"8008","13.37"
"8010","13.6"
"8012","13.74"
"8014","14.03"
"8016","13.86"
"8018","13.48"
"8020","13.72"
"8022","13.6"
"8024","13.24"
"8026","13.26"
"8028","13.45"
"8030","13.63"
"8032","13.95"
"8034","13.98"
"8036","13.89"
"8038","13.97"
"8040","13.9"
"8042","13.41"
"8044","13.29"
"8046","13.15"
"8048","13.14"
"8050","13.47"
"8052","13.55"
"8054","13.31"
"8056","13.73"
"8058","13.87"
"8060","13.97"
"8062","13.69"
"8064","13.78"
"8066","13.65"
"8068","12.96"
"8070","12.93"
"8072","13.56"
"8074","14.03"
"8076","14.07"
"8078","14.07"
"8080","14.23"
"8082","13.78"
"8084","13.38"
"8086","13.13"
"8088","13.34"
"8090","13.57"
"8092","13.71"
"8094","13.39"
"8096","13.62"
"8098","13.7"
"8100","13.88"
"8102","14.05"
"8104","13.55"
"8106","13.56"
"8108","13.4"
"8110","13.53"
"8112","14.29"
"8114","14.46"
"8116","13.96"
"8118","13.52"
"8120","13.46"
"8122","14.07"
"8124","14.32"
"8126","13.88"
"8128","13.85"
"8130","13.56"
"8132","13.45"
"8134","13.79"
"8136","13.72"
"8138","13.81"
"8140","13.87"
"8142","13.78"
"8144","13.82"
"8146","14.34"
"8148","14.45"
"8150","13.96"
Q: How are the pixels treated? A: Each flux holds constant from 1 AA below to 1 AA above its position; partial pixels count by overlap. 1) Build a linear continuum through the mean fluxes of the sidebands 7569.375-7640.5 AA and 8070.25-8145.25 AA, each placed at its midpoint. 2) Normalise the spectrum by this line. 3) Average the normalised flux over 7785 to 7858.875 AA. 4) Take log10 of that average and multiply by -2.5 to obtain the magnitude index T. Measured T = 0.09 mag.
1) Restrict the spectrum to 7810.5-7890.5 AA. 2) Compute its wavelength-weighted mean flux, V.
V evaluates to 12.6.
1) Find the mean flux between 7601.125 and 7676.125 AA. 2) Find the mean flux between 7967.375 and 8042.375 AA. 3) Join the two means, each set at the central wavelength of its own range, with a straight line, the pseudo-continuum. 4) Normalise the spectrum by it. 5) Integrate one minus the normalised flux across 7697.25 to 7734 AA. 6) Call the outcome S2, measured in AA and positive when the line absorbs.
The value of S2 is 2.46 AA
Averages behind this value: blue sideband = 12.5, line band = 11.9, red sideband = 13.5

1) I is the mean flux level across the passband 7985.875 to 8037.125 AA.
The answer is 13.5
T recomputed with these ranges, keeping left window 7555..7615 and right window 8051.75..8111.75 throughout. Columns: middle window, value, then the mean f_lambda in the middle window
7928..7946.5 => 0.06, 12.8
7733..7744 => 0.09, 12.4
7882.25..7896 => 0.03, 13.2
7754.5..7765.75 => 0.14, 11.8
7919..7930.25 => 0.07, 12.7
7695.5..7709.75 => 0.19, 11.3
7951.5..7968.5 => 0.05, 13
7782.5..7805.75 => 0.13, 11.9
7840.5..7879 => 0.07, 12.6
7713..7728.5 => 0.11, 12.1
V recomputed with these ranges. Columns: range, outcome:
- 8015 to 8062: 13.6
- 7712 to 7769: 12.1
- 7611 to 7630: 13.4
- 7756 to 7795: 12.1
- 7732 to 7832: 12.2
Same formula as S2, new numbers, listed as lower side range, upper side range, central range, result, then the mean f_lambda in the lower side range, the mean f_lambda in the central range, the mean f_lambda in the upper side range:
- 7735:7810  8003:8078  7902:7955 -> 1.1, 12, 12.7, 13.6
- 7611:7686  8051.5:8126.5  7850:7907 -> 1.0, 12.5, 12.9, 13.7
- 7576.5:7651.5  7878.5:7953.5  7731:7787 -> 3.6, 13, 12.1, 12.8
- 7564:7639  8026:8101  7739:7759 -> 2.4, 13.2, 11.8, 13.6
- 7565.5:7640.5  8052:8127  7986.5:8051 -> 0.7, 13.2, 13.5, 13.7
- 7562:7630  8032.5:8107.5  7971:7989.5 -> 0.5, 13.4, 13.2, 13.6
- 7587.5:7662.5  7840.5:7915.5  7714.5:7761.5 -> 2.8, 12.8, 12.1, 12.8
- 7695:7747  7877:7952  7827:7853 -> 0.3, 12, 12.4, 12.8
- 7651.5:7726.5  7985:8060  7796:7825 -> 0.3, 11.9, 12.4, 13.5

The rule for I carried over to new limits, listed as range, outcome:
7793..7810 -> 12.1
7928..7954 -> 12.7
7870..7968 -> 12.8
